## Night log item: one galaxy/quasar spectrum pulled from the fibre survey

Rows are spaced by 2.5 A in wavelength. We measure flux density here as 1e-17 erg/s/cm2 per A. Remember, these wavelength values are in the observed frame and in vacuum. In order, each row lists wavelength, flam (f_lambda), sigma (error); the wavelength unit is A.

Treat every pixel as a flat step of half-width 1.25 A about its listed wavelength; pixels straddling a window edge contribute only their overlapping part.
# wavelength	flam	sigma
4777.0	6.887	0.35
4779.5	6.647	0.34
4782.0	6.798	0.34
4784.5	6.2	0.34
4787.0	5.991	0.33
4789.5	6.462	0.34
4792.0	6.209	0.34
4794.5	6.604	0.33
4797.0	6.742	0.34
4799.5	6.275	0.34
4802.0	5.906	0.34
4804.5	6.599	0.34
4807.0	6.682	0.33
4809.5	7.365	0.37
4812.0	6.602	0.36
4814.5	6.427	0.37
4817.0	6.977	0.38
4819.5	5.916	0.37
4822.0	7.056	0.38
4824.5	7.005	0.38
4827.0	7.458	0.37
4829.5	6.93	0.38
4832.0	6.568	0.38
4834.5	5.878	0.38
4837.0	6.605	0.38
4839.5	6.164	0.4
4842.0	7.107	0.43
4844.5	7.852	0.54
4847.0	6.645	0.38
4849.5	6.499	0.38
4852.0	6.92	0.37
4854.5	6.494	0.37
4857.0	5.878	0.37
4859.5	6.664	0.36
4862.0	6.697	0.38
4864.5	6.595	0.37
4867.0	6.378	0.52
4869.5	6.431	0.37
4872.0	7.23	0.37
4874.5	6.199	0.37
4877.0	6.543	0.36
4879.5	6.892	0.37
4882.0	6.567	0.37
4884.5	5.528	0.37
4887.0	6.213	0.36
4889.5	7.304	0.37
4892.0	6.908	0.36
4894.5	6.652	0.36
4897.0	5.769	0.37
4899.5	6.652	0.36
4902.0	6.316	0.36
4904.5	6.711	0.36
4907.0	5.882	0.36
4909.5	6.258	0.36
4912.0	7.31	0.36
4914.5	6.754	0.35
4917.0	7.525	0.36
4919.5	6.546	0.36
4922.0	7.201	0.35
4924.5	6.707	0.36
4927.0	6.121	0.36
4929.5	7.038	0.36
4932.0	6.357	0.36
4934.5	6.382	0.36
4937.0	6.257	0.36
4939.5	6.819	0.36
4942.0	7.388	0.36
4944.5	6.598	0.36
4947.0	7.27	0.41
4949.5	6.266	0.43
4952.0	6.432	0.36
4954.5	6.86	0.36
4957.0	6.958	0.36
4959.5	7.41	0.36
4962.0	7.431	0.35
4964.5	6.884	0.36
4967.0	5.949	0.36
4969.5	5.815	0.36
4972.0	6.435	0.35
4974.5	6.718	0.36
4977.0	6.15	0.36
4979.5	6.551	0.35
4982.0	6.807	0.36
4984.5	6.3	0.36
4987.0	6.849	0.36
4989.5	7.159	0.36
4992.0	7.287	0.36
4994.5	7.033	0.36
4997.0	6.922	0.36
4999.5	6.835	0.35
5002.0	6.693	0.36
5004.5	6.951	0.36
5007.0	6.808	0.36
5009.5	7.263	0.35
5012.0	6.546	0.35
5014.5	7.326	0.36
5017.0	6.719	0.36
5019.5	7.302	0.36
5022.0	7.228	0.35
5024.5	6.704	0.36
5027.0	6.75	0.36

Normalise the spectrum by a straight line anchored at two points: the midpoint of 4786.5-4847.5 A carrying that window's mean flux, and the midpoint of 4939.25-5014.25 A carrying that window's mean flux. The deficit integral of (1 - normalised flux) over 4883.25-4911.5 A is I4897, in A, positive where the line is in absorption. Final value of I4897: 1.3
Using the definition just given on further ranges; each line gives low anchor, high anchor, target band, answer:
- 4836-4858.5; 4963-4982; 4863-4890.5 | 0.4 A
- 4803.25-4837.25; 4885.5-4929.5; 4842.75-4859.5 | -0.1 A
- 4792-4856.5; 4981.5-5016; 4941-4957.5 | 0.1 A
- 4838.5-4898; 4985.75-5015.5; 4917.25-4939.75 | 0.4 A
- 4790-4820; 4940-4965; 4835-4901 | 1.3 A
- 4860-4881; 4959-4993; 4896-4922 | 0.1 A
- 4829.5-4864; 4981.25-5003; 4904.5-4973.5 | 0.9 A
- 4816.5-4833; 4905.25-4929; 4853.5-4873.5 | 0.7 A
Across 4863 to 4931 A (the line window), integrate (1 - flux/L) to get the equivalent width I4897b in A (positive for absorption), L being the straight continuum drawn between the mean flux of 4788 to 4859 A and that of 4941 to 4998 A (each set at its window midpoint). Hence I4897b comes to 1.0 A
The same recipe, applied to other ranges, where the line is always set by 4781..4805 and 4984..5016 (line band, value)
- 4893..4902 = 0.39 A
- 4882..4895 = 0.22 A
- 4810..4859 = -1.61 A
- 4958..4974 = 0.42 A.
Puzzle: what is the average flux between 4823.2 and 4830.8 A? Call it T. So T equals 7.13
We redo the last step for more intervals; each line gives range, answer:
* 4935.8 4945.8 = 6.77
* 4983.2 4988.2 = 6.57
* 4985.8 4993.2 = 7.1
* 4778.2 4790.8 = 6.42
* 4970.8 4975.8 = 6.57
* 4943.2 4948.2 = 6.94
